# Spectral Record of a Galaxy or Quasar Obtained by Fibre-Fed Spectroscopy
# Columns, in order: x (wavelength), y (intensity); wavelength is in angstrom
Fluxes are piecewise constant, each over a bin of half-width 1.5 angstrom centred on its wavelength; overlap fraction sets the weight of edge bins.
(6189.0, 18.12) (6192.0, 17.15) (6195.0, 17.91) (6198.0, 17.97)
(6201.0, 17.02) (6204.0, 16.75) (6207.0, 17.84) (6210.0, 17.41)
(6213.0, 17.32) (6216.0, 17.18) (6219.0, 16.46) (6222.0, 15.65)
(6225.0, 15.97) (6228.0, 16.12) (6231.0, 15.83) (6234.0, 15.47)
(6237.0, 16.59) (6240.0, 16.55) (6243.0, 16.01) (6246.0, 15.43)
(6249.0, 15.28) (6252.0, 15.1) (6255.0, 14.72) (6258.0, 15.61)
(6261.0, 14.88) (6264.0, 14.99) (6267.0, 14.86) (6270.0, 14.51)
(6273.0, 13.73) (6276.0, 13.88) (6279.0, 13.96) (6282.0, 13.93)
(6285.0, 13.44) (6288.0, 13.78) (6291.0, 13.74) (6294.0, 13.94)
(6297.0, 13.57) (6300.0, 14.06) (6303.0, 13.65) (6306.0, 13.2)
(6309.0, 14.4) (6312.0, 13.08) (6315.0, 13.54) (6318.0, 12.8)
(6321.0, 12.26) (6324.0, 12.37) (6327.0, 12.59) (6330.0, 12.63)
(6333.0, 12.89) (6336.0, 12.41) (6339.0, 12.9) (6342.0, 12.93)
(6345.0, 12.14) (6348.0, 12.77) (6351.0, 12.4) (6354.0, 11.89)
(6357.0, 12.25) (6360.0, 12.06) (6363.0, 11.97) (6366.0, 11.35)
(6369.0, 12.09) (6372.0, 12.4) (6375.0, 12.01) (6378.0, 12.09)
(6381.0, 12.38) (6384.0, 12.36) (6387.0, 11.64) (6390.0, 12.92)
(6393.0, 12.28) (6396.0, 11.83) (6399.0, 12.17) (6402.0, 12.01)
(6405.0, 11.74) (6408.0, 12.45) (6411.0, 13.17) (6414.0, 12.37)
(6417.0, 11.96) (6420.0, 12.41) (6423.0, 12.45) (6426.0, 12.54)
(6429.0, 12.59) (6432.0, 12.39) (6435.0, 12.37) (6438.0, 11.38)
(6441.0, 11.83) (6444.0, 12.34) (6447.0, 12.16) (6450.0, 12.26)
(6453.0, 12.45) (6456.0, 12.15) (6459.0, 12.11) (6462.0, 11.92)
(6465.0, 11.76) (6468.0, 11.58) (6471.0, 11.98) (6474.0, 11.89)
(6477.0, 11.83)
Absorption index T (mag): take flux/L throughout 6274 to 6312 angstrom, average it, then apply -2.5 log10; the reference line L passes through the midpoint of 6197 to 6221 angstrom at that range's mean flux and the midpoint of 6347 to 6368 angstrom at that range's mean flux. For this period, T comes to 0.04 mag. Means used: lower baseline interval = 17.2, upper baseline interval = 12.1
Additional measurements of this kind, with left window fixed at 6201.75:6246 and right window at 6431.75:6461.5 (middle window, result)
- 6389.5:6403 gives 0.08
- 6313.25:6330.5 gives 0.15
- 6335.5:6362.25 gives 0.13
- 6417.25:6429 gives 0.01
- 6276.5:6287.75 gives 0.12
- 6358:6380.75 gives 0.14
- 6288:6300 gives 0.10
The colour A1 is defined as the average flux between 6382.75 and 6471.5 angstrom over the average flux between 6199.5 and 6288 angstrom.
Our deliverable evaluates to 0.8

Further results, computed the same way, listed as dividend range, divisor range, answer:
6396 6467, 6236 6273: 0.80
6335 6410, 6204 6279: 0.78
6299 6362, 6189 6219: 0.74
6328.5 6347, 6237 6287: 0.85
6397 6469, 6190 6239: 0.73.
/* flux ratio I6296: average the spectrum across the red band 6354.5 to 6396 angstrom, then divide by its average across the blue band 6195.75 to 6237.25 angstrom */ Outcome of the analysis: 0.7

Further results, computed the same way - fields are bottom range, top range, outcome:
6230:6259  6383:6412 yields 0.78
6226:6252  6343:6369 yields 0.76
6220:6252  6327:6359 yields 0.79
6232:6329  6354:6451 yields 0.86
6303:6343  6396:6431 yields 0.95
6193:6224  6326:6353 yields 0.74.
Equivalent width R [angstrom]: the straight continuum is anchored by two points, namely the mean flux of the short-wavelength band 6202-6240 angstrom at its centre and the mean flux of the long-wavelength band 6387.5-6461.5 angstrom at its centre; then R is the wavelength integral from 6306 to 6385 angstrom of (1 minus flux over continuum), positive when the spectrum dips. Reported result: 8.0 angstrom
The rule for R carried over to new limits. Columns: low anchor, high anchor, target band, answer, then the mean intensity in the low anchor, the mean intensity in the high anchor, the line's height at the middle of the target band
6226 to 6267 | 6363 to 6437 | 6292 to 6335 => 2.8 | 15.6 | 12.2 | 14.1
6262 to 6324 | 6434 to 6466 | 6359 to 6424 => 2.6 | 13.7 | 12.1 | 12.7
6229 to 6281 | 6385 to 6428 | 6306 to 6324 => 1.1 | 15.1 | 12.3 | 14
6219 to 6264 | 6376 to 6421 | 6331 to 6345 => 0.9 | 15.7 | 12.2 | 13.6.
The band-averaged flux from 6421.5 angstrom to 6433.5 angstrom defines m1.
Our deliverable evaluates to 12.5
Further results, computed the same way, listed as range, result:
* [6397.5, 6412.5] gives 12.3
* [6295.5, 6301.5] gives 13.8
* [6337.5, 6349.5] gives 12.7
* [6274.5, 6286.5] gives 13.8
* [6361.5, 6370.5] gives 11.8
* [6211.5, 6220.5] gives 17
